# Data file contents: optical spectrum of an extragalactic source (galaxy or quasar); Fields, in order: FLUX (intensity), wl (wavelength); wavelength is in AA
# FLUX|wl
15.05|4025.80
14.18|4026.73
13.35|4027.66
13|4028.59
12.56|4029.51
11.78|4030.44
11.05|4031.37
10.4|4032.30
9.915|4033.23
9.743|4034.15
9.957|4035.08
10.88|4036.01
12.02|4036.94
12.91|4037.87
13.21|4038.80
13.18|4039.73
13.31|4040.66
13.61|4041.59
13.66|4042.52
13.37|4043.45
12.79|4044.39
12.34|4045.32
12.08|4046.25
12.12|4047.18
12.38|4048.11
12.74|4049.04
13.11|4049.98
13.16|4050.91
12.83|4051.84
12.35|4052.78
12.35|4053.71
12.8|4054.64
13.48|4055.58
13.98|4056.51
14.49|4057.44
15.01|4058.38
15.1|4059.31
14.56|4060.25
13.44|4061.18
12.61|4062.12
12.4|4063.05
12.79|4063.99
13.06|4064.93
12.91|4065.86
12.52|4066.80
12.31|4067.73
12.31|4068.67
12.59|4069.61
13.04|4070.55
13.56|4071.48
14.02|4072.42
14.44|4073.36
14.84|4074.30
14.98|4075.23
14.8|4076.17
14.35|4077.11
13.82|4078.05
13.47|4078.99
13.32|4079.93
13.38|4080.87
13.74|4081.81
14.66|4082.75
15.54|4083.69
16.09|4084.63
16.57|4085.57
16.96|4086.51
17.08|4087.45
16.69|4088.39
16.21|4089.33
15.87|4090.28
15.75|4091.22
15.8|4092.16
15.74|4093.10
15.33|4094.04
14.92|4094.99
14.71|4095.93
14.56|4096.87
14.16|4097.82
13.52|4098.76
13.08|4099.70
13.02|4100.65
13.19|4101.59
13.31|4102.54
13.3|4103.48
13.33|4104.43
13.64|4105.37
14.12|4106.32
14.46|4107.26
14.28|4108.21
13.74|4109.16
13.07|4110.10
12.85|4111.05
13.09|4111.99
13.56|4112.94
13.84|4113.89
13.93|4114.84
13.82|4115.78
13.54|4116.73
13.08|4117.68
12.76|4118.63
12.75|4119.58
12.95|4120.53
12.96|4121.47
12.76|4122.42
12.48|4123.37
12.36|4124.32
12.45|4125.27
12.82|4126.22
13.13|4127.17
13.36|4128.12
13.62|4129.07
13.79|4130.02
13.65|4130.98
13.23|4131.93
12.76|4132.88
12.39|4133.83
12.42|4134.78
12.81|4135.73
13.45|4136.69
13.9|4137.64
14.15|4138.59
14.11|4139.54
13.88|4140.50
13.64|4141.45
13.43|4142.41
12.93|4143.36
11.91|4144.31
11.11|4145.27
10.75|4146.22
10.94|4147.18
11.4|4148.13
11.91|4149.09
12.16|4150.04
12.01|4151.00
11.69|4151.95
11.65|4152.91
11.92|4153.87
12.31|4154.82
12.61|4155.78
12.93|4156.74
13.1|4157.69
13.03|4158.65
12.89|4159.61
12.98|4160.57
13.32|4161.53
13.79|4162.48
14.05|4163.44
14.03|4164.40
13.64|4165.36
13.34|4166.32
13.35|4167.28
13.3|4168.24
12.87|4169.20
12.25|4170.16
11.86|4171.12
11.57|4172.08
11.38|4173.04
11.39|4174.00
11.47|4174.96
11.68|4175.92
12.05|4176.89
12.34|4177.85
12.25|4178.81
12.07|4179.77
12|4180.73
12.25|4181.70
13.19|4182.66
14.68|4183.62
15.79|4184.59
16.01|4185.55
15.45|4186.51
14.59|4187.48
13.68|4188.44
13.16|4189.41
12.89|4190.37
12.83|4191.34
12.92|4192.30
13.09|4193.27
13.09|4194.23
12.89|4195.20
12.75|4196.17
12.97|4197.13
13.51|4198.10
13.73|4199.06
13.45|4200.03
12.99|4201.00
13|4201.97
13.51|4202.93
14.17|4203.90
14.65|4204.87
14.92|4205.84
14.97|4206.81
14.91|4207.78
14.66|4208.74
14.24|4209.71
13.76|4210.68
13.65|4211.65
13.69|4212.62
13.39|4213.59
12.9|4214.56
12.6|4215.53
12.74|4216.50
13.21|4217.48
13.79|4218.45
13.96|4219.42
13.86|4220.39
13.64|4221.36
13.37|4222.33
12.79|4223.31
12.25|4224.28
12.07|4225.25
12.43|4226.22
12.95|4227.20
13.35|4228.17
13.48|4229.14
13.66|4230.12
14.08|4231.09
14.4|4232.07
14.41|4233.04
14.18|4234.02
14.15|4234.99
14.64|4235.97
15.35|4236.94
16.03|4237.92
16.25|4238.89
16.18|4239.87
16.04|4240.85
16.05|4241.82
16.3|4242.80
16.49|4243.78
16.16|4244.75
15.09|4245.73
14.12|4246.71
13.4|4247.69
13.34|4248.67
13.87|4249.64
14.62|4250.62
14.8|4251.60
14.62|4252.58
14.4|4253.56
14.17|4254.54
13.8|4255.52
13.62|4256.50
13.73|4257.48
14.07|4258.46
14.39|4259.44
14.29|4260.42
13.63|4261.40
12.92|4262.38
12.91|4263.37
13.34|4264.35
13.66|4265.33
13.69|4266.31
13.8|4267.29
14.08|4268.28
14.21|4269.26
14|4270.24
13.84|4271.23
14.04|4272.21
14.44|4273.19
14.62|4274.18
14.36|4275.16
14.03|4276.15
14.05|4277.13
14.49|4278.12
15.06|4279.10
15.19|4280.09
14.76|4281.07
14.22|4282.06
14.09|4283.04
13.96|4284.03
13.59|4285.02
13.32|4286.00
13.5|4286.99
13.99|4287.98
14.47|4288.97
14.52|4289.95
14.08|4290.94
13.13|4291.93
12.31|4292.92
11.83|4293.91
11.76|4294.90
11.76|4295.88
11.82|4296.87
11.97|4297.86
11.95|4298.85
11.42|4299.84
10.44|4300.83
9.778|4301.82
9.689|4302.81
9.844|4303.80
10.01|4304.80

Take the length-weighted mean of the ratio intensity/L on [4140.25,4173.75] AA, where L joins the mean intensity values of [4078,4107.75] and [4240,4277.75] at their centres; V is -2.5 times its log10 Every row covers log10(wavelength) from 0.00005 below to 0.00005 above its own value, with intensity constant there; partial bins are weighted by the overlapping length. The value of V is 0.159 mag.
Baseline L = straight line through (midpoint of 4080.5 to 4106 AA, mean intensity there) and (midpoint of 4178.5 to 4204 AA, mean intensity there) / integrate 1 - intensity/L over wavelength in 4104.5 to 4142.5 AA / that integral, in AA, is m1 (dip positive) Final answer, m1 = 2.8 AA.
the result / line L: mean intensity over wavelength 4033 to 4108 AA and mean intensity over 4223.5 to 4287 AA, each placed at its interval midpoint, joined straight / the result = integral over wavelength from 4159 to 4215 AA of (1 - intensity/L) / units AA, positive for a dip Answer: 2.9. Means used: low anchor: 13.7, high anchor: 14.2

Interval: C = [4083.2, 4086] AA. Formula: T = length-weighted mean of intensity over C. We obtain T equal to 16.1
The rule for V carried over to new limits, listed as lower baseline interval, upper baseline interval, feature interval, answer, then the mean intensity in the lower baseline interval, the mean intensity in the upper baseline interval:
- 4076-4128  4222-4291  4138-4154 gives 0.14 mag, 14.1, 14.2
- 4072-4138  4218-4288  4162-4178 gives 0.12 mag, 14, 14.2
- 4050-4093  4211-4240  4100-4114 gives 0.04 mag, 14.1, 13.8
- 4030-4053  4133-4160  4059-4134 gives -0.12 mag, 12.2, 12.6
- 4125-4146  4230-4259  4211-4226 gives 0.09 mag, 13.1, 14.7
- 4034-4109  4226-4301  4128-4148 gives 0.07 mag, 13.7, 14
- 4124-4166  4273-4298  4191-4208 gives -0.03 mag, 12.8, 13.7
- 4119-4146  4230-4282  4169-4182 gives 0.14 mag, 13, 14.5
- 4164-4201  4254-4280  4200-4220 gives -0.03 mag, 13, 14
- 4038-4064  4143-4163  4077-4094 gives -0.19 mag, 13.2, 12.3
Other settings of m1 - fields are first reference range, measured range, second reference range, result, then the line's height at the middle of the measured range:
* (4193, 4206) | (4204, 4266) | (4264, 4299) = -2.6 AA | 13.6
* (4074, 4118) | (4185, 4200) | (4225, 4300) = 0.6 AA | 14.2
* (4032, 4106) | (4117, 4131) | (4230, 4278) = 0.9 AA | 13.9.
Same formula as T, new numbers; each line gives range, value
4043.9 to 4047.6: 12.3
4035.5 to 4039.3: 12.2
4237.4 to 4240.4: 16.1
